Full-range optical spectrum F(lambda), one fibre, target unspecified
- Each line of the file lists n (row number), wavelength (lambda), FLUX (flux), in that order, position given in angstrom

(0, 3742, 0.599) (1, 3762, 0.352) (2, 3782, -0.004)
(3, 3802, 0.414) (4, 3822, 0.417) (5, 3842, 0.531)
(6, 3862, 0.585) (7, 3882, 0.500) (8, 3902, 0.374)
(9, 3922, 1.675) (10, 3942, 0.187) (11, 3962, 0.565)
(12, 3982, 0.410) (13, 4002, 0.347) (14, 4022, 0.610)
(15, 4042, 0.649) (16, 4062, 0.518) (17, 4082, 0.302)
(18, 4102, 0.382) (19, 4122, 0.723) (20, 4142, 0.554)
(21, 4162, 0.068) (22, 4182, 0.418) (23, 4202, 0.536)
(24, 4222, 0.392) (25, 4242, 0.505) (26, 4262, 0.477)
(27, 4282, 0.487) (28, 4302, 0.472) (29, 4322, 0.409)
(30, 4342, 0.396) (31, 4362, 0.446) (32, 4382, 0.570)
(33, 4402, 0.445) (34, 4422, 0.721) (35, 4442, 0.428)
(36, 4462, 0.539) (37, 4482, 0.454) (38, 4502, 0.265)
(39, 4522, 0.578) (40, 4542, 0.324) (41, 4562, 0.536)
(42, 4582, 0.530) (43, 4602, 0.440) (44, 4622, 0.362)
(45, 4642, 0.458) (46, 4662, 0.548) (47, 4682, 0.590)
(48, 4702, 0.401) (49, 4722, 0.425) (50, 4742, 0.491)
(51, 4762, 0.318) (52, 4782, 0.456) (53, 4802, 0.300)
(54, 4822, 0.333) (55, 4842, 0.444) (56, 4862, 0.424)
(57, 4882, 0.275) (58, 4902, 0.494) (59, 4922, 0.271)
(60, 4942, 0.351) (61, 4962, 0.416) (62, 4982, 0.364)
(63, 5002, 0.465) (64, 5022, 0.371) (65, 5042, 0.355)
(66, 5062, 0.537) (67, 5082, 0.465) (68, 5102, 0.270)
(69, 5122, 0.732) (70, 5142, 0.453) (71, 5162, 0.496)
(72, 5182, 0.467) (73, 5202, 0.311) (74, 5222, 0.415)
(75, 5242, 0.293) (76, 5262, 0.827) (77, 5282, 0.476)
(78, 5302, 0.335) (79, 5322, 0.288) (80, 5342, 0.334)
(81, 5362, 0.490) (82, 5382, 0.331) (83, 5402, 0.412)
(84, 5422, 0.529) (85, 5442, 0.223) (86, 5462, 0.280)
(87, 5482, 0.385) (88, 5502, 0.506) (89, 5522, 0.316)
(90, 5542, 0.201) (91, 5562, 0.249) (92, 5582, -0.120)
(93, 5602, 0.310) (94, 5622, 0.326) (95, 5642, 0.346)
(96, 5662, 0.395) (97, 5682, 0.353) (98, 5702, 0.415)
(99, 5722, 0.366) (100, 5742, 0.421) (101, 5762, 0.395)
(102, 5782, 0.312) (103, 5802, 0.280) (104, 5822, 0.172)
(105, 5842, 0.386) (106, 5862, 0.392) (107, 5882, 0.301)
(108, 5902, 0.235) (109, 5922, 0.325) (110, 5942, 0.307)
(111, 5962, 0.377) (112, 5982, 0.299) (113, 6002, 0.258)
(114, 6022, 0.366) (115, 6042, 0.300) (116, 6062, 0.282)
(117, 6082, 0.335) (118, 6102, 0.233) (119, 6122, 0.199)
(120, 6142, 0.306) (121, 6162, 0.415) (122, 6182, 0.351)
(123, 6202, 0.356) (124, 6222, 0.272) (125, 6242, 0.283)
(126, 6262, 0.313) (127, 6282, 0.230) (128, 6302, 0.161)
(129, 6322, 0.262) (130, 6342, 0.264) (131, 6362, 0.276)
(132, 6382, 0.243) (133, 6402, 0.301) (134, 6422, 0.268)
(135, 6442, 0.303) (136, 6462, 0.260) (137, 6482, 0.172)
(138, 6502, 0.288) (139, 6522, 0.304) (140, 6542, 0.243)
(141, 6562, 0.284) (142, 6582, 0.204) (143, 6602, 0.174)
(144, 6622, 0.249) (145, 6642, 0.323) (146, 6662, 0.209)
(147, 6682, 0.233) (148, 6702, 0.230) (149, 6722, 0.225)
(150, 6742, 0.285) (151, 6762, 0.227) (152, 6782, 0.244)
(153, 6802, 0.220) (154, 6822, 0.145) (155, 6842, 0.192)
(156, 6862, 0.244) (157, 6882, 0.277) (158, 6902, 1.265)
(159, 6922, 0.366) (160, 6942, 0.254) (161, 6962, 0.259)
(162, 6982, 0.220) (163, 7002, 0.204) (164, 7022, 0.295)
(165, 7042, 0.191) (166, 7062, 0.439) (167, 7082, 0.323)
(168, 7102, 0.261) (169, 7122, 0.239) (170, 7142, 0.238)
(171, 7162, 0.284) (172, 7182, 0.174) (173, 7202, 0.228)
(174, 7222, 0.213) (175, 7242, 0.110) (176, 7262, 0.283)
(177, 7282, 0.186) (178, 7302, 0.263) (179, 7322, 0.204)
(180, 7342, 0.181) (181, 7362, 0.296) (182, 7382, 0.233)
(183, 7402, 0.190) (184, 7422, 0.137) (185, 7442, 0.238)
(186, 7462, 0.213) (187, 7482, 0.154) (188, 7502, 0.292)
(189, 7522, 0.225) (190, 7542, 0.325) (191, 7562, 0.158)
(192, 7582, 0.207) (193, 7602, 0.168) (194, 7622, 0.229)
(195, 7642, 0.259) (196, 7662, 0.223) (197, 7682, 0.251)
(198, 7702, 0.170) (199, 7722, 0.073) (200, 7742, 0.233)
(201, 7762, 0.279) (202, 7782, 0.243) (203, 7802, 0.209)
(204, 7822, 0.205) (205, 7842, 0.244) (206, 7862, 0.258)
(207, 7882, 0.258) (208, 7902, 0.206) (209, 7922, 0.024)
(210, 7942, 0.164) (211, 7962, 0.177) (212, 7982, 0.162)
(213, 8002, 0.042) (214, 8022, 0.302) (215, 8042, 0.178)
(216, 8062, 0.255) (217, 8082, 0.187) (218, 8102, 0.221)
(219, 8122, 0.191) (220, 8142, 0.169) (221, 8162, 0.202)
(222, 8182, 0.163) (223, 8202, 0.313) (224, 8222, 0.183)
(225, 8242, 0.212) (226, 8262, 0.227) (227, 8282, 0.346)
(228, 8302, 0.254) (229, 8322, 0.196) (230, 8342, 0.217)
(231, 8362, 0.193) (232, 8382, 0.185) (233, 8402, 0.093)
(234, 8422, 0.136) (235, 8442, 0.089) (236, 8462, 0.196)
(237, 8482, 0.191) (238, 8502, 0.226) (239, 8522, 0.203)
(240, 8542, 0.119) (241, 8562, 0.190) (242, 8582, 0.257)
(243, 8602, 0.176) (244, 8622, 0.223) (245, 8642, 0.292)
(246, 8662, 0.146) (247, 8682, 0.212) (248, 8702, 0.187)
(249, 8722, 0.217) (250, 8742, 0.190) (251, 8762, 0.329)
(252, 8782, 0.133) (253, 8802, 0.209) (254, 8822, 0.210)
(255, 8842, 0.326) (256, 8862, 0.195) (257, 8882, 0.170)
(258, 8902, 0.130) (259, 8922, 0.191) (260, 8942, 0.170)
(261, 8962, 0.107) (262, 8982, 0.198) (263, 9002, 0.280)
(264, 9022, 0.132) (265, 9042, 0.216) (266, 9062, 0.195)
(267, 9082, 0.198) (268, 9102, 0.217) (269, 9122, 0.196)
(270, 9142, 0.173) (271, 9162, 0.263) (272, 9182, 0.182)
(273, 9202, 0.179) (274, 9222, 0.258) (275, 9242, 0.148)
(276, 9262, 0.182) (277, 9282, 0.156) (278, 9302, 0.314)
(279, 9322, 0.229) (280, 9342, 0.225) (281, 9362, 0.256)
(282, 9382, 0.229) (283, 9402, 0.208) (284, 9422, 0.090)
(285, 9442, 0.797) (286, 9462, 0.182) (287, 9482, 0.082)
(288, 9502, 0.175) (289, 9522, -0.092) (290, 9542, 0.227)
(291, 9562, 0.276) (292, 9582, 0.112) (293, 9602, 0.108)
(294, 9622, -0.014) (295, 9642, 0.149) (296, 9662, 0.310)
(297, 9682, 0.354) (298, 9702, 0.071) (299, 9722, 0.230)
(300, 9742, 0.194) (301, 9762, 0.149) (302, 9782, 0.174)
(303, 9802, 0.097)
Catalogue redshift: 0.053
